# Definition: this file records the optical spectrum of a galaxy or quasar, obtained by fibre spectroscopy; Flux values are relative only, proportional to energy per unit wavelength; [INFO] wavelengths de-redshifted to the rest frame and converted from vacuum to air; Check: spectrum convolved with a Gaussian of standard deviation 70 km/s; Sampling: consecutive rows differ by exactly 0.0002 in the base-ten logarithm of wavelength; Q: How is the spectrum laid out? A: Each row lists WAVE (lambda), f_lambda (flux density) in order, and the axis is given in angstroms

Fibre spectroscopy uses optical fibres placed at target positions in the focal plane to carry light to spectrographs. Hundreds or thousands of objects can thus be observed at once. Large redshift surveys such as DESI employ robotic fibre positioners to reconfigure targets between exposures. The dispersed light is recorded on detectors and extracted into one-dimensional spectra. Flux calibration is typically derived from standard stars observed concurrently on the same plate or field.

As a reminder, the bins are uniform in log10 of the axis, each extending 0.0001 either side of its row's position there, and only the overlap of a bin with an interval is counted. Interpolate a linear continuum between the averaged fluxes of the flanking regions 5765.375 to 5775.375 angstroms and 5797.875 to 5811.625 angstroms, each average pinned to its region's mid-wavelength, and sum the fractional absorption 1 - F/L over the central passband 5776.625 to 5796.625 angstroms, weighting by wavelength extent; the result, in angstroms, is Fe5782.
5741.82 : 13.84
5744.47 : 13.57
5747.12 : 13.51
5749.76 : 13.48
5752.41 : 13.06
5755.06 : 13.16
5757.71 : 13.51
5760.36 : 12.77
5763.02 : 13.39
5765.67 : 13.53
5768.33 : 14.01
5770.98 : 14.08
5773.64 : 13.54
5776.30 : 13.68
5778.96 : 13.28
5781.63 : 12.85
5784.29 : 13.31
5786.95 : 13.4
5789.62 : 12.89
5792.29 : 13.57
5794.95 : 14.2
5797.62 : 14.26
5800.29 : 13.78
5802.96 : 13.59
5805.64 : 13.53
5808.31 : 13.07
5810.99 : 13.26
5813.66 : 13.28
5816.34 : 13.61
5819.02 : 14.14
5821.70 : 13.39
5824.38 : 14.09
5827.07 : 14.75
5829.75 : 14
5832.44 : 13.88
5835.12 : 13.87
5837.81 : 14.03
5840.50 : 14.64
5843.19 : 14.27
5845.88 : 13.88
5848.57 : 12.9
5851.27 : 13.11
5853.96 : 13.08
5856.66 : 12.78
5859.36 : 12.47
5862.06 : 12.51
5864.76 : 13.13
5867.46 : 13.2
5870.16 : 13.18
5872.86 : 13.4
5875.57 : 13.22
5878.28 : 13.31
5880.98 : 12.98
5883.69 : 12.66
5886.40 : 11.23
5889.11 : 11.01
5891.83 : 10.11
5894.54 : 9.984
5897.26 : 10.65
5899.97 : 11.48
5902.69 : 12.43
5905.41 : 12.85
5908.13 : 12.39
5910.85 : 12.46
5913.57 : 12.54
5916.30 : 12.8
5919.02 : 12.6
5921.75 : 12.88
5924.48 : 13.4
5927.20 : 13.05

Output 0.4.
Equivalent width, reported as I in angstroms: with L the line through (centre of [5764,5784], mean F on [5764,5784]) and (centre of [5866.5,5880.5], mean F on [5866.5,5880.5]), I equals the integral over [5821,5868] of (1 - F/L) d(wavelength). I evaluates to -0.78 angstroms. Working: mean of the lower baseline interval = 13.6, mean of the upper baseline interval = 13.3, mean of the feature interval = 13.6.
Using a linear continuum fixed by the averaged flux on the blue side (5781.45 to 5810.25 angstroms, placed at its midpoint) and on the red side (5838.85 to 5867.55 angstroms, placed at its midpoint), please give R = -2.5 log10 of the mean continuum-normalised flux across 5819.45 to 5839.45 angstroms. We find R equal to -0.05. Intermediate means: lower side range 13.5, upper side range 13.3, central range 14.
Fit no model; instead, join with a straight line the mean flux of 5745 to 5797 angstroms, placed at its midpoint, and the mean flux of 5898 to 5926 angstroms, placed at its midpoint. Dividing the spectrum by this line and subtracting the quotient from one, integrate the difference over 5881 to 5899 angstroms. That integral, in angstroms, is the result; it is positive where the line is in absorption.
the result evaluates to 2.25 angstroms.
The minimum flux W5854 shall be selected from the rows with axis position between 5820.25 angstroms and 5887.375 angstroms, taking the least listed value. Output 11.23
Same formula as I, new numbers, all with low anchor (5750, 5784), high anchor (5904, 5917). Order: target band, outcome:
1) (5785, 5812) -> -0.67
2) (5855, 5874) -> -0.14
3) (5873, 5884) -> -0.30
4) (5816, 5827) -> -0.70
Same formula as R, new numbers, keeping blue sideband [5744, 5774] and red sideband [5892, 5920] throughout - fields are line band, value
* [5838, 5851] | -0.11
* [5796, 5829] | -0.07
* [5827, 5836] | -0.11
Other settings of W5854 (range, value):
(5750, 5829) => 12.77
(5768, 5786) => 12.85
